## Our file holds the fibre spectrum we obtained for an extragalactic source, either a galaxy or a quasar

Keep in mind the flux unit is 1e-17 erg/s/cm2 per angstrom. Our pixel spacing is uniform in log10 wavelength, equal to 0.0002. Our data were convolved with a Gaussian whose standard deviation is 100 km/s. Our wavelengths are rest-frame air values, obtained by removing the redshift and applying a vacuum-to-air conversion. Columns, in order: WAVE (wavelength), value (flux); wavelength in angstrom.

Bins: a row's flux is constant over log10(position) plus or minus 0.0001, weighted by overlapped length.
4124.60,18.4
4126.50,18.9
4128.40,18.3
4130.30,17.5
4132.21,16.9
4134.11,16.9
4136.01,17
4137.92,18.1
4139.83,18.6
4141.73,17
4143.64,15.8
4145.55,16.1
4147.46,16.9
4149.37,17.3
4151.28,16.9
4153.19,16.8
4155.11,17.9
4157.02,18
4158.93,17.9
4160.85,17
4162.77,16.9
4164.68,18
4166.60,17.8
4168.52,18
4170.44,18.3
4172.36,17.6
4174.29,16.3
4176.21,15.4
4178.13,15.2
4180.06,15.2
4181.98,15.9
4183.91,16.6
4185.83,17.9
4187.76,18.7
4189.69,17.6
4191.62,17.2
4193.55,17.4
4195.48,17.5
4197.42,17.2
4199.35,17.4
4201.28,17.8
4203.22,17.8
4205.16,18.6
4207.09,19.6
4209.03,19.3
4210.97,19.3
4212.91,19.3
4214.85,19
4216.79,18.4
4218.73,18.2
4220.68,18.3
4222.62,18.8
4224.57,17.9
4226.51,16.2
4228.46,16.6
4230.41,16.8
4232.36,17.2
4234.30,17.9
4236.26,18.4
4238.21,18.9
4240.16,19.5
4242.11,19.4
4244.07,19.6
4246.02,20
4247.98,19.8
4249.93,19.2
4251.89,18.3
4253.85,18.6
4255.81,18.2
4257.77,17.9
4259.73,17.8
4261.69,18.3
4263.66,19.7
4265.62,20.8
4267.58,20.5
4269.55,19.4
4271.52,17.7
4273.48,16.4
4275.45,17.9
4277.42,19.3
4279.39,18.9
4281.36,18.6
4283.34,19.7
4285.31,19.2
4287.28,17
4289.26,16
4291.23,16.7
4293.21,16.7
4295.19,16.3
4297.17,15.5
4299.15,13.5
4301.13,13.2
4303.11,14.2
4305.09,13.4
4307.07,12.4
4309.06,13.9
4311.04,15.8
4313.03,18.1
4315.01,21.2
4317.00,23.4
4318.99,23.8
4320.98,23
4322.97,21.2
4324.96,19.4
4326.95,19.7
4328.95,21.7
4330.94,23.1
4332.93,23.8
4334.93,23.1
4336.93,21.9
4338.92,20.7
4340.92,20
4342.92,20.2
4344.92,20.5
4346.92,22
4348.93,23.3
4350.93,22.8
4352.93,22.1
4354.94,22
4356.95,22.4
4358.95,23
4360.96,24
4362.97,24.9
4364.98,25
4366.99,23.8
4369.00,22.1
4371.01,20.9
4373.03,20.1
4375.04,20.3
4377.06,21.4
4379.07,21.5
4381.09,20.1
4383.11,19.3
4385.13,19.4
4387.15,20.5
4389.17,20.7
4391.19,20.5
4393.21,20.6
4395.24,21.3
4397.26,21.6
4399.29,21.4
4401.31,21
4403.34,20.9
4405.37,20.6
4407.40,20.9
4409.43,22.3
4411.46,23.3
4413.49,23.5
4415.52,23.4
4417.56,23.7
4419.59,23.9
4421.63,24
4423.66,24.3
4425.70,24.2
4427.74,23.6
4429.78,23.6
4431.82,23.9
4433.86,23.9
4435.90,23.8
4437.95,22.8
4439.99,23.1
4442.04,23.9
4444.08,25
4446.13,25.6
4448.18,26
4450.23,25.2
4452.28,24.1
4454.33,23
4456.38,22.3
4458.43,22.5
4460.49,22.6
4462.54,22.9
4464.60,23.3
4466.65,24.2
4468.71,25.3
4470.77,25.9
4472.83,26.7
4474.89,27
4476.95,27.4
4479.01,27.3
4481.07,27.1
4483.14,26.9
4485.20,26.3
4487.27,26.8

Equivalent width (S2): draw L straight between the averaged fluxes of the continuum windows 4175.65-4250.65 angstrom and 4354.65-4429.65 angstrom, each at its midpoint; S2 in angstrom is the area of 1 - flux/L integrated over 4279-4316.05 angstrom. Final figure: 6.72 angstrom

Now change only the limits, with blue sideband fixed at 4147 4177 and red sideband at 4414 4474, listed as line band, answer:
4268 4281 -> 1.1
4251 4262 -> 0.8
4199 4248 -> 0.9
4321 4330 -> 0.2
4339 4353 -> 0.2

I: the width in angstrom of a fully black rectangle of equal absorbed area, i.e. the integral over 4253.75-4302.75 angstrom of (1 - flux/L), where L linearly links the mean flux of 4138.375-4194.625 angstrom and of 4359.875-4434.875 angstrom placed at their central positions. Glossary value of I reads 4.6 angstrom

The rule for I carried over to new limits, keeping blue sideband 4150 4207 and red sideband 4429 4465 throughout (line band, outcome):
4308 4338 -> -0.1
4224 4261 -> 1.0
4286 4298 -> 2.1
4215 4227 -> 0.1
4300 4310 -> 3.4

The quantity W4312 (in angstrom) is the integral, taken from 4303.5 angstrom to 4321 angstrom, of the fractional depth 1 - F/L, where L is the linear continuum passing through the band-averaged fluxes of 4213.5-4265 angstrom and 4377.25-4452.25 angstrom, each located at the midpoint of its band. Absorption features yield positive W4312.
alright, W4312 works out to 2.0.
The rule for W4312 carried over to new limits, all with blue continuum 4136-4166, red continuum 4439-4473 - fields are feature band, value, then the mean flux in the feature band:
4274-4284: 0.71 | 18.7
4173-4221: 1.80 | 17.6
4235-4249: -0.01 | 19.3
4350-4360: -0.27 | 22.5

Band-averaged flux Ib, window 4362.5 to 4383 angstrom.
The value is 21.8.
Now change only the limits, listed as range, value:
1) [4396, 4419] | 22.1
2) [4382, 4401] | 20.6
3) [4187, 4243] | 18.1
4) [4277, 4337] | 18.5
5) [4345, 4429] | 22.1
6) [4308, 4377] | 21.6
